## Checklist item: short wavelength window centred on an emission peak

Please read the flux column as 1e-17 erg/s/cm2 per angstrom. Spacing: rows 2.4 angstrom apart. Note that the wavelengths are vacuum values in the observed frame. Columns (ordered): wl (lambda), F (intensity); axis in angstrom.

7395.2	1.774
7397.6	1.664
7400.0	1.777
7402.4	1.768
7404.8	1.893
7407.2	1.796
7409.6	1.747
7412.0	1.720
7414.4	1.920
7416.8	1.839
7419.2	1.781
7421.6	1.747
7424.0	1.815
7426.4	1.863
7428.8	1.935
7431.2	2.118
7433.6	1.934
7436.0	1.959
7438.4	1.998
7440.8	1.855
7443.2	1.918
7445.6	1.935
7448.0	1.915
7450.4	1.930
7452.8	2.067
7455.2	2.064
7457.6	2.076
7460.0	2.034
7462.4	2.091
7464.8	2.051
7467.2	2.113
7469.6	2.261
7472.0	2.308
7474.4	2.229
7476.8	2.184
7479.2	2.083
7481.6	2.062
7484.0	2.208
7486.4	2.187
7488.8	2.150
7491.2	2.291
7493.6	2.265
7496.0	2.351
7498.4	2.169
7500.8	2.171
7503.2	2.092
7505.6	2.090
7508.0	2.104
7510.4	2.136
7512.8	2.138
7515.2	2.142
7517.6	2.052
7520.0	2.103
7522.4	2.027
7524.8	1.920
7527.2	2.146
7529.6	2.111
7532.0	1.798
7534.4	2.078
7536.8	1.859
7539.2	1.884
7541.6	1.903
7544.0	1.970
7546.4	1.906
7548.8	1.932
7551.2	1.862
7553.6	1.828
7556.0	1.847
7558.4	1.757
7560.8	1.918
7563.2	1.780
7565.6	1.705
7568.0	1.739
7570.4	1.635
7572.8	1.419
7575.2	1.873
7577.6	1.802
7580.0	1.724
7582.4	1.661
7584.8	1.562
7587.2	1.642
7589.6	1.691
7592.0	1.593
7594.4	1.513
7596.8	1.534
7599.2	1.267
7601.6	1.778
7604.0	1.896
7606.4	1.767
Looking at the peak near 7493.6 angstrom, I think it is Mg II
